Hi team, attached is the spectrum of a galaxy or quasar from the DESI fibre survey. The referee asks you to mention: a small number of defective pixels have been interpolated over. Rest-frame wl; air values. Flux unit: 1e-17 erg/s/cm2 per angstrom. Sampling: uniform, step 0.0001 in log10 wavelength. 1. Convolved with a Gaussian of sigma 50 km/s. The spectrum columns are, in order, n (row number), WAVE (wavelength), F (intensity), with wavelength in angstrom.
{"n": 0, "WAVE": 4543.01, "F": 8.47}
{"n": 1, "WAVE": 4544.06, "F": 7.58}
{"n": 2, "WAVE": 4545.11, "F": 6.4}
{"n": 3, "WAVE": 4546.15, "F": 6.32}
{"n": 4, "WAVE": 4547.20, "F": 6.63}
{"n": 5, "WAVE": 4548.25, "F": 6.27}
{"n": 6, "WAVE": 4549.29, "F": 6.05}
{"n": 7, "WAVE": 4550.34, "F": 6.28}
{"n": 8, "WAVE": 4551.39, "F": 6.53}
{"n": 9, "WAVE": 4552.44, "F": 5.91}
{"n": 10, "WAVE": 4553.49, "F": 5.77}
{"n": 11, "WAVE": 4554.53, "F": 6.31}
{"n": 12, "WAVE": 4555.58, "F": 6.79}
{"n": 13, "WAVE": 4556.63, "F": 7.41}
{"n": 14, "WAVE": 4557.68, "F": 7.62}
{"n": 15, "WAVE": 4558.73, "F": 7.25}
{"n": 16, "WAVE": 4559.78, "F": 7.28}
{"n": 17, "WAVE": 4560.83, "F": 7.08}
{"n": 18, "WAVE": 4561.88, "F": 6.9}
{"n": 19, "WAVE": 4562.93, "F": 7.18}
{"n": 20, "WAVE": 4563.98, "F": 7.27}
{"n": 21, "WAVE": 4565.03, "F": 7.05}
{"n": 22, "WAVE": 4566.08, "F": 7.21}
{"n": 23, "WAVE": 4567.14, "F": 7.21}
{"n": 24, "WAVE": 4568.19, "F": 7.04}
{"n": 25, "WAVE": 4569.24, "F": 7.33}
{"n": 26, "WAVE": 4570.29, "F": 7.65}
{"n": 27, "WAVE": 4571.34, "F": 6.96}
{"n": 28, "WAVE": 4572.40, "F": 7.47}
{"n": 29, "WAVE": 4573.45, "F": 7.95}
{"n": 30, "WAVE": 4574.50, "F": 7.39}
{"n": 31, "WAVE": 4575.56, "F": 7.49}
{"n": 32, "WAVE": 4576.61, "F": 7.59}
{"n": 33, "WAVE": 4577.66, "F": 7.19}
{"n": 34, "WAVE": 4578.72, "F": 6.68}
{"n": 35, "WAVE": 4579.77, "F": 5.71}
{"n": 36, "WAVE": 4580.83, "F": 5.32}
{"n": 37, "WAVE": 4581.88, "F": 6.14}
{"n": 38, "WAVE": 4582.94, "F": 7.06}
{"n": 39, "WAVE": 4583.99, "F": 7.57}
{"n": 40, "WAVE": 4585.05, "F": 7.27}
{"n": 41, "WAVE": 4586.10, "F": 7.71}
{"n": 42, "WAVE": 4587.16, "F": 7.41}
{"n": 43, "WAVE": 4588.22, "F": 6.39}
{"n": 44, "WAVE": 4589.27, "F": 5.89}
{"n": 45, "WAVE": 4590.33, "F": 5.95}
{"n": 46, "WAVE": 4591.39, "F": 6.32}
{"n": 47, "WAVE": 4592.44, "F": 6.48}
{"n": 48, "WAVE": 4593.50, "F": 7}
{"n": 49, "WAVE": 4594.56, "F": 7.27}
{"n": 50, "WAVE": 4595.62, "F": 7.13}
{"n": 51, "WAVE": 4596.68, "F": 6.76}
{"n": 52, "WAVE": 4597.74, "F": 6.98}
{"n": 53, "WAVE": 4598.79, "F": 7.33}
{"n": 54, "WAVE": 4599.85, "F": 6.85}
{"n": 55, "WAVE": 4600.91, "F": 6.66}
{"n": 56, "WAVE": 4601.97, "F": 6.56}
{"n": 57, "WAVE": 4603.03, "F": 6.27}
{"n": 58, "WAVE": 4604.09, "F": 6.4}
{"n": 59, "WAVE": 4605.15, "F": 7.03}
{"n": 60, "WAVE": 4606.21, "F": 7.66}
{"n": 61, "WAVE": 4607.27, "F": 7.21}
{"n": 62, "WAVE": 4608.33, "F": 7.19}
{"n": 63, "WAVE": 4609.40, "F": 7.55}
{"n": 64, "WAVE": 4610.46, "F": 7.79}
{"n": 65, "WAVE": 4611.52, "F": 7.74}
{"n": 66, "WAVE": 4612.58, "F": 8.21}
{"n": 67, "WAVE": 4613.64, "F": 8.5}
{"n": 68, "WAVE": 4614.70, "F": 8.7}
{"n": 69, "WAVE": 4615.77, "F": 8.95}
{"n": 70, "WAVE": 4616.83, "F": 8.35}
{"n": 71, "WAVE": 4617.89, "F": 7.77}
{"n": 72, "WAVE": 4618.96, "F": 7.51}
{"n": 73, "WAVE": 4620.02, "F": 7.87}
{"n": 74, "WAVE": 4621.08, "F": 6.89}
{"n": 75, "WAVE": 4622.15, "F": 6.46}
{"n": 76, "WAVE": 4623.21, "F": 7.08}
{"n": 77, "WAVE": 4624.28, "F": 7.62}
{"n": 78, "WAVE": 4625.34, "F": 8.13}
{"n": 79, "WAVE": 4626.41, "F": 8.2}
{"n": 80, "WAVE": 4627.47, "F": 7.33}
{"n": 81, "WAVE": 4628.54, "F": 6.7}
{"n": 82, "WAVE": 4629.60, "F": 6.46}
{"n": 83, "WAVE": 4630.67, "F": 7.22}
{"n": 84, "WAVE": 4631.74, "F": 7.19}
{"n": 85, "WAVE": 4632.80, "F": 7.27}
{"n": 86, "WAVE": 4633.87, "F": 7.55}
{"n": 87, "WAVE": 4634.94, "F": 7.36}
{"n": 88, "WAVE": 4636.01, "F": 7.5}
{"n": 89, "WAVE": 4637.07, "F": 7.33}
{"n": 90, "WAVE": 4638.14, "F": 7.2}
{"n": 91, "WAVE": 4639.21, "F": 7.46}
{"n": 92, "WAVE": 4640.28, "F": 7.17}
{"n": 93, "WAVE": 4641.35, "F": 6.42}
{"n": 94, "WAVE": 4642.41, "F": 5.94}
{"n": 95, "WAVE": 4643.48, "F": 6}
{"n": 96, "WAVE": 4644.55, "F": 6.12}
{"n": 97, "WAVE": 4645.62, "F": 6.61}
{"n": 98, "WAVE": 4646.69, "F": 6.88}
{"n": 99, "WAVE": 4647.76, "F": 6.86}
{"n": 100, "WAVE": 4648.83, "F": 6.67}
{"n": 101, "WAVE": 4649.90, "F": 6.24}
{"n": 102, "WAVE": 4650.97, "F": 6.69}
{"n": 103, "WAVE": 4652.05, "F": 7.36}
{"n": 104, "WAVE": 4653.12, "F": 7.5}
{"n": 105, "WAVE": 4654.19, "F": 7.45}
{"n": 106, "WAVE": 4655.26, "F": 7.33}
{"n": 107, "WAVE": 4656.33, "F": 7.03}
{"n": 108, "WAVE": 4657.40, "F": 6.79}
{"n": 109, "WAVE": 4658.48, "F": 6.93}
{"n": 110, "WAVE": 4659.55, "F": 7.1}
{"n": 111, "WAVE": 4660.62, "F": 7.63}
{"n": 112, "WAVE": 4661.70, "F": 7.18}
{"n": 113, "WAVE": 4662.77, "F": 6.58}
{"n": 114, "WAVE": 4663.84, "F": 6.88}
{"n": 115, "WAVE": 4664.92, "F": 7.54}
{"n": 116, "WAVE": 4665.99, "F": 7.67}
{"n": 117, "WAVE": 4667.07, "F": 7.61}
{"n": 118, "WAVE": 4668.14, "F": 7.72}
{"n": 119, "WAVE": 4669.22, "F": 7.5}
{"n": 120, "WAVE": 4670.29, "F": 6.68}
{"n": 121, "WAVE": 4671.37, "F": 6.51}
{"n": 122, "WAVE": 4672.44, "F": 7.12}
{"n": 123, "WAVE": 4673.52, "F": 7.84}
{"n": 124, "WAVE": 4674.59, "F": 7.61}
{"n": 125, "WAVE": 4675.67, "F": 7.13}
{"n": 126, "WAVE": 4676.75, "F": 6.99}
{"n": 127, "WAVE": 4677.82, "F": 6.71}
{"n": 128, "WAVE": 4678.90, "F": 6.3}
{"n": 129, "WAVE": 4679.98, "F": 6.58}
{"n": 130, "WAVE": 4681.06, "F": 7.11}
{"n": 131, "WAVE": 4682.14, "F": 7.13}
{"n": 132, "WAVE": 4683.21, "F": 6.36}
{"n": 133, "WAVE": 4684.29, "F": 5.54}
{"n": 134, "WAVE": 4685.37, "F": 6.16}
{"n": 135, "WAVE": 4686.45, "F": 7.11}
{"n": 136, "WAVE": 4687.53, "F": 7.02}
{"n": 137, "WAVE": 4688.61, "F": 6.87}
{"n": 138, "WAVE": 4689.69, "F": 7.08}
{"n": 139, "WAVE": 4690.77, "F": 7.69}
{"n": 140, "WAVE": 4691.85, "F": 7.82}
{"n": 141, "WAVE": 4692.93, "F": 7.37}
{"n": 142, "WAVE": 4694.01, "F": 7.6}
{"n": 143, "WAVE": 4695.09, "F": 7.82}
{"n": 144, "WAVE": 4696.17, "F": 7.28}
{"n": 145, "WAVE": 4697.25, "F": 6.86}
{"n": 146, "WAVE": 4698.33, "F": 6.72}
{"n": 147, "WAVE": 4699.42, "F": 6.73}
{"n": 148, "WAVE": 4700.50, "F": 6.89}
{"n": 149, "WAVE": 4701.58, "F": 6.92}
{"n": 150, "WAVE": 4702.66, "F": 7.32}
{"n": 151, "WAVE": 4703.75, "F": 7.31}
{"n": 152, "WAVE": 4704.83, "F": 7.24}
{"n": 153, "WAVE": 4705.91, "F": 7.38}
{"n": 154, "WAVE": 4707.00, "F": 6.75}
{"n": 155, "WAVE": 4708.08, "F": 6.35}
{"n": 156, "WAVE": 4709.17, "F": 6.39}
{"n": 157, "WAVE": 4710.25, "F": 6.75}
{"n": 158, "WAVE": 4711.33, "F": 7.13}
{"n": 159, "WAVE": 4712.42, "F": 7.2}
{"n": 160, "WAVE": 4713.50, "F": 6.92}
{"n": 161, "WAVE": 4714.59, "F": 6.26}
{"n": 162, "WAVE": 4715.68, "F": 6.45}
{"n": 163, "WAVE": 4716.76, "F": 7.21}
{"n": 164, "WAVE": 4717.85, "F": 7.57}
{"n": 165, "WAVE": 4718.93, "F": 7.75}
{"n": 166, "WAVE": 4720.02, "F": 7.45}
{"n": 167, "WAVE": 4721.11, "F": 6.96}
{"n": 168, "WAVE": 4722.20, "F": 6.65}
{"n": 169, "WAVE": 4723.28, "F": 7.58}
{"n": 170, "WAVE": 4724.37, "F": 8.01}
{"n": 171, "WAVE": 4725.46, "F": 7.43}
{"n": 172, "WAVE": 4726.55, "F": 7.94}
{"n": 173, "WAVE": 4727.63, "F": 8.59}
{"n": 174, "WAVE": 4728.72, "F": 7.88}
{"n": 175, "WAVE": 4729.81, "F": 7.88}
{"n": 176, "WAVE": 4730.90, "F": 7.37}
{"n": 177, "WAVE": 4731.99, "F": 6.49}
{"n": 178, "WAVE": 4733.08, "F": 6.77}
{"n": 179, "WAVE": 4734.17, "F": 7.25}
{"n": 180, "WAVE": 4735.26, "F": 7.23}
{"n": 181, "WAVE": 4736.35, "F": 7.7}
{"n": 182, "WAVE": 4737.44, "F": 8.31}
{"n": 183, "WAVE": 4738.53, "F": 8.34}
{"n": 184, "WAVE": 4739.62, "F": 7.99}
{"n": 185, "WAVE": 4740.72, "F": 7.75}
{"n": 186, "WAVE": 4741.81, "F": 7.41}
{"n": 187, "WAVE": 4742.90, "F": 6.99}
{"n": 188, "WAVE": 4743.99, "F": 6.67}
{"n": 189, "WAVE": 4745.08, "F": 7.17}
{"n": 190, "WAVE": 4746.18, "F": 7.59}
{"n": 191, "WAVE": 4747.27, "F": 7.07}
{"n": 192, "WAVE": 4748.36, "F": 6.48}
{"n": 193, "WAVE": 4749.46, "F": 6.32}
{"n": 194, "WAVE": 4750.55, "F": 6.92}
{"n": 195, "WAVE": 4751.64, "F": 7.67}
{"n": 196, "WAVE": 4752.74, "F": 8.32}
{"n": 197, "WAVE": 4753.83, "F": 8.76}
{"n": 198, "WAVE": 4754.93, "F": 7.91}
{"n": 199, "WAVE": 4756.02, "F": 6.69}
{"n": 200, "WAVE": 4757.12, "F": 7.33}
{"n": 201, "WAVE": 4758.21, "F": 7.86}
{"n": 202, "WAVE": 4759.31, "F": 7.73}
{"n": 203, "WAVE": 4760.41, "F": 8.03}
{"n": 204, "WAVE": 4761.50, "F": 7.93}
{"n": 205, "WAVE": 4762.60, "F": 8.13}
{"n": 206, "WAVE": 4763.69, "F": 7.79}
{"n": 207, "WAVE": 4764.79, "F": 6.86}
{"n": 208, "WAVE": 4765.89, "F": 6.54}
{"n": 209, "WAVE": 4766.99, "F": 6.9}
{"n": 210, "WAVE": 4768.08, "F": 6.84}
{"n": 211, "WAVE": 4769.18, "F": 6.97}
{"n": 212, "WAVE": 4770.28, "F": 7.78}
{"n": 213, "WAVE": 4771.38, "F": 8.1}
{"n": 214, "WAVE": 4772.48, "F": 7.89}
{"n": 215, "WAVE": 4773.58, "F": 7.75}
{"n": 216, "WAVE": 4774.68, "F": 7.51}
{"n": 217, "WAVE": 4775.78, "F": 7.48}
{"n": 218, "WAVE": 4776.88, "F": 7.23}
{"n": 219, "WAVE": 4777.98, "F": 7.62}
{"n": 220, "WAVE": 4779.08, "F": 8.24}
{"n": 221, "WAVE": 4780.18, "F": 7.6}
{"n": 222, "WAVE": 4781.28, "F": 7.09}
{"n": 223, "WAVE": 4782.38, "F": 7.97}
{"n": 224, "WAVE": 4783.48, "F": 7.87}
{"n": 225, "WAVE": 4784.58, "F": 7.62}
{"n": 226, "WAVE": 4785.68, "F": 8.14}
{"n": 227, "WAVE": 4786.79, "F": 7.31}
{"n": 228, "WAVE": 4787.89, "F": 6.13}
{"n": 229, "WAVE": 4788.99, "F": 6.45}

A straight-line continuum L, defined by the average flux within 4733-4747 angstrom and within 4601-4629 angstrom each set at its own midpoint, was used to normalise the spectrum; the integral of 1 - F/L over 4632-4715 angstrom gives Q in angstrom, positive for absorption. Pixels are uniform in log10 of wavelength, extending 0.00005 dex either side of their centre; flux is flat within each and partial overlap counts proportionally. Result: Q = 5.45 angstrom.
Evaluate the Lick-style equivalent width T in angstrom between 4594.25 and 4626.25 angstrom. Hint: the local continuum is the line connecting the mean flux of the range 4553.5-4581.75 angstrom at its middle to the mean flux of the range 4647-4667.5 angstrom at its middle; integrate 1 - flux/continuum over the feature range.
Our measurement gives -1.6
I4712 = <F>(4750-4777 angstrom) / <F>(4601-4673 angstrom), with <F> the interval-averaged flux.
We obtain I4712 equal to 1.0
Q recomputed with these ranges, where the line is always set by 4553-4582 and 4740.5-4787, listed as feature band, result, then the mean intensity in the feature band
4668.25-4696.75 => 1.0 angstrom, 7.05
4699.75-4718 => 1.1 angstrom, 6.93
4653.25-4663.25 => 0.1 angstrom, 7.13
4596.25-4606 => 0.4 angstrom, 6.79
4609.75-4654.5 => -0.7 angstrom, 7.29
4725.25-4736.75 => -0.1 angstrom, 7.5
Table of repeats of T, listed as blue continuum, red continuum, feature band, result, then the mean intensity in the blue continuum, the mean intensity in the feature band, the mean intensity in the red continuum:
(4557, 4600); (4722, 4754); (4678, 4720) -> 2.2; 7.01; 6.98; 7.48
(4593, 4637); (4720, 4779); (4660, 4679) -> 0.6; 7.37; 7.2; 7.48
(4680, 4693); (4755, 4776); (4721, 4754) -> -0.8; 6.91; 7.46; 7.49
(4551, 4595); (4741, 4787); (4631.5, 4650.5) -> 0.7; 6.93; 6.87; 7.48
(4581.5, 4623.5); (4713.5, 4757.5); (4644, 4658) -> 0.7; 7.2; 6.88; 7.4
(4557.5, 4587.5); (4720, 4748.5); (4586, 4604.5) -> 1.2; 7.13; 6.72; 7.46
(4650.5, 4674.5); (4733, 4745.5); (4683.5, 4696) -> 0.4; 7.22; 7.09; 7.5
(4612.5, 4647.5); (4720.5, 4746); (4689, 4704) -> 0.4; 7.32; 7.24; 7.49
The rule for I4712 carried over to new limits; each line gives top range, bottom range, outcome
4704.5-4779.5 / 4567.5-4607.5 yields 1.07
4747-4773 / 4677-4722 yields 1.07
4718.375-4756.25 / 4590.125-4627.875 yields 1.02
